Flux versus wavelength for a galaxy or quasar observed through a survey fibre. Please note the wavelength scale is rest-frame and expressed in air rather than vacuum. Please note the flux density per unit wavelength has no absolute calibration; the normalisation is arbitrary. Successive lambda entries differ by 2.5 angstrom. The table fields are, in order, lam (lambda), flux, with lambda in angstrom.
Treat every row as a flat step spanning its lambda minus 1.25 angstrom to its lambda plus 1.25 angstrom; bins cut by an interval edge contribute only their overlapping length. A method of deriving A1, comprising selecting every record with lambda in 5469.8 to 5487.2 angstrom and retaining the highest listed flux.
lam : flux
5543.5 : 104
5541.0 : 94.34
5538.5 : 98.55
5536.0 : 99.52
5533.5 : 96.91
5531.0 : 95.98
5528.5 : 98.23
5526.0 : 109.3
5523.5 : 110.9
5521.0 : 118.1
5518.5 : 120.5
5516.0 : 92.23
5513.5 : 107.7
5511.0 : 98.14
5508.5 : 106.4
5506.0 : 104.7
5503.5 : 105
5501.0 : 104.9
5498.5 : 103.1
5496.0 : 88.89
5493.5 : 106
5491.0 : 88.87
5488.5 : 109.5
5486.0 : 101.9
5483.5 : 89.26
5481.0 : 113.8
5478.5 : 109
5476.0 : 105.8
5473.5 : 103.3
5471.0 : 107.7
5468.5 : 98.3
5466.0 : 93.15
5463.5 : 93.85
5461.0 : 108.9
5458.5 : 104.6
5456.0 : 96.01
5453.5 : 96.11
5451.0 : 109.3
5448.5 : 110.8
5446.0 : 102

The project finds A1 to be 113.8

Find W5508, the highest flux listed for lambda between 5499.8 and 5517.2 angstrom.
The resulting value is 107.7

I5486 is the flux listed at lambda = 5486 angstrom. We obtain 101.9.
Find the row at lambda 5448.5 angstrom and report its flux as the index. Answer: 110.8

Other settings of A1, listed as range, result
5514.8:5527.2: 120.5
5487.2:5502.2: 109.5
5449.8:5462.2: 109.3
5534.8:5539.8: 99.52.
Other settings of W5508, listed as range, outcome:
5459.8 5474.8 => 108.9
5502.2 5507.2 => 105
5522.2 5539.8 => 110.9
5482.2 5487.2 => 101.9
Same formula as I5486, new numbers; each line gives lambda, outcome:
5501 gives 104.9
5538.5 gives 98.55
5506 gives 104.7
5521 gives 118.1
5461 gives 108.9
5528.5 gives 98.23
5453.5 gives 96.11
